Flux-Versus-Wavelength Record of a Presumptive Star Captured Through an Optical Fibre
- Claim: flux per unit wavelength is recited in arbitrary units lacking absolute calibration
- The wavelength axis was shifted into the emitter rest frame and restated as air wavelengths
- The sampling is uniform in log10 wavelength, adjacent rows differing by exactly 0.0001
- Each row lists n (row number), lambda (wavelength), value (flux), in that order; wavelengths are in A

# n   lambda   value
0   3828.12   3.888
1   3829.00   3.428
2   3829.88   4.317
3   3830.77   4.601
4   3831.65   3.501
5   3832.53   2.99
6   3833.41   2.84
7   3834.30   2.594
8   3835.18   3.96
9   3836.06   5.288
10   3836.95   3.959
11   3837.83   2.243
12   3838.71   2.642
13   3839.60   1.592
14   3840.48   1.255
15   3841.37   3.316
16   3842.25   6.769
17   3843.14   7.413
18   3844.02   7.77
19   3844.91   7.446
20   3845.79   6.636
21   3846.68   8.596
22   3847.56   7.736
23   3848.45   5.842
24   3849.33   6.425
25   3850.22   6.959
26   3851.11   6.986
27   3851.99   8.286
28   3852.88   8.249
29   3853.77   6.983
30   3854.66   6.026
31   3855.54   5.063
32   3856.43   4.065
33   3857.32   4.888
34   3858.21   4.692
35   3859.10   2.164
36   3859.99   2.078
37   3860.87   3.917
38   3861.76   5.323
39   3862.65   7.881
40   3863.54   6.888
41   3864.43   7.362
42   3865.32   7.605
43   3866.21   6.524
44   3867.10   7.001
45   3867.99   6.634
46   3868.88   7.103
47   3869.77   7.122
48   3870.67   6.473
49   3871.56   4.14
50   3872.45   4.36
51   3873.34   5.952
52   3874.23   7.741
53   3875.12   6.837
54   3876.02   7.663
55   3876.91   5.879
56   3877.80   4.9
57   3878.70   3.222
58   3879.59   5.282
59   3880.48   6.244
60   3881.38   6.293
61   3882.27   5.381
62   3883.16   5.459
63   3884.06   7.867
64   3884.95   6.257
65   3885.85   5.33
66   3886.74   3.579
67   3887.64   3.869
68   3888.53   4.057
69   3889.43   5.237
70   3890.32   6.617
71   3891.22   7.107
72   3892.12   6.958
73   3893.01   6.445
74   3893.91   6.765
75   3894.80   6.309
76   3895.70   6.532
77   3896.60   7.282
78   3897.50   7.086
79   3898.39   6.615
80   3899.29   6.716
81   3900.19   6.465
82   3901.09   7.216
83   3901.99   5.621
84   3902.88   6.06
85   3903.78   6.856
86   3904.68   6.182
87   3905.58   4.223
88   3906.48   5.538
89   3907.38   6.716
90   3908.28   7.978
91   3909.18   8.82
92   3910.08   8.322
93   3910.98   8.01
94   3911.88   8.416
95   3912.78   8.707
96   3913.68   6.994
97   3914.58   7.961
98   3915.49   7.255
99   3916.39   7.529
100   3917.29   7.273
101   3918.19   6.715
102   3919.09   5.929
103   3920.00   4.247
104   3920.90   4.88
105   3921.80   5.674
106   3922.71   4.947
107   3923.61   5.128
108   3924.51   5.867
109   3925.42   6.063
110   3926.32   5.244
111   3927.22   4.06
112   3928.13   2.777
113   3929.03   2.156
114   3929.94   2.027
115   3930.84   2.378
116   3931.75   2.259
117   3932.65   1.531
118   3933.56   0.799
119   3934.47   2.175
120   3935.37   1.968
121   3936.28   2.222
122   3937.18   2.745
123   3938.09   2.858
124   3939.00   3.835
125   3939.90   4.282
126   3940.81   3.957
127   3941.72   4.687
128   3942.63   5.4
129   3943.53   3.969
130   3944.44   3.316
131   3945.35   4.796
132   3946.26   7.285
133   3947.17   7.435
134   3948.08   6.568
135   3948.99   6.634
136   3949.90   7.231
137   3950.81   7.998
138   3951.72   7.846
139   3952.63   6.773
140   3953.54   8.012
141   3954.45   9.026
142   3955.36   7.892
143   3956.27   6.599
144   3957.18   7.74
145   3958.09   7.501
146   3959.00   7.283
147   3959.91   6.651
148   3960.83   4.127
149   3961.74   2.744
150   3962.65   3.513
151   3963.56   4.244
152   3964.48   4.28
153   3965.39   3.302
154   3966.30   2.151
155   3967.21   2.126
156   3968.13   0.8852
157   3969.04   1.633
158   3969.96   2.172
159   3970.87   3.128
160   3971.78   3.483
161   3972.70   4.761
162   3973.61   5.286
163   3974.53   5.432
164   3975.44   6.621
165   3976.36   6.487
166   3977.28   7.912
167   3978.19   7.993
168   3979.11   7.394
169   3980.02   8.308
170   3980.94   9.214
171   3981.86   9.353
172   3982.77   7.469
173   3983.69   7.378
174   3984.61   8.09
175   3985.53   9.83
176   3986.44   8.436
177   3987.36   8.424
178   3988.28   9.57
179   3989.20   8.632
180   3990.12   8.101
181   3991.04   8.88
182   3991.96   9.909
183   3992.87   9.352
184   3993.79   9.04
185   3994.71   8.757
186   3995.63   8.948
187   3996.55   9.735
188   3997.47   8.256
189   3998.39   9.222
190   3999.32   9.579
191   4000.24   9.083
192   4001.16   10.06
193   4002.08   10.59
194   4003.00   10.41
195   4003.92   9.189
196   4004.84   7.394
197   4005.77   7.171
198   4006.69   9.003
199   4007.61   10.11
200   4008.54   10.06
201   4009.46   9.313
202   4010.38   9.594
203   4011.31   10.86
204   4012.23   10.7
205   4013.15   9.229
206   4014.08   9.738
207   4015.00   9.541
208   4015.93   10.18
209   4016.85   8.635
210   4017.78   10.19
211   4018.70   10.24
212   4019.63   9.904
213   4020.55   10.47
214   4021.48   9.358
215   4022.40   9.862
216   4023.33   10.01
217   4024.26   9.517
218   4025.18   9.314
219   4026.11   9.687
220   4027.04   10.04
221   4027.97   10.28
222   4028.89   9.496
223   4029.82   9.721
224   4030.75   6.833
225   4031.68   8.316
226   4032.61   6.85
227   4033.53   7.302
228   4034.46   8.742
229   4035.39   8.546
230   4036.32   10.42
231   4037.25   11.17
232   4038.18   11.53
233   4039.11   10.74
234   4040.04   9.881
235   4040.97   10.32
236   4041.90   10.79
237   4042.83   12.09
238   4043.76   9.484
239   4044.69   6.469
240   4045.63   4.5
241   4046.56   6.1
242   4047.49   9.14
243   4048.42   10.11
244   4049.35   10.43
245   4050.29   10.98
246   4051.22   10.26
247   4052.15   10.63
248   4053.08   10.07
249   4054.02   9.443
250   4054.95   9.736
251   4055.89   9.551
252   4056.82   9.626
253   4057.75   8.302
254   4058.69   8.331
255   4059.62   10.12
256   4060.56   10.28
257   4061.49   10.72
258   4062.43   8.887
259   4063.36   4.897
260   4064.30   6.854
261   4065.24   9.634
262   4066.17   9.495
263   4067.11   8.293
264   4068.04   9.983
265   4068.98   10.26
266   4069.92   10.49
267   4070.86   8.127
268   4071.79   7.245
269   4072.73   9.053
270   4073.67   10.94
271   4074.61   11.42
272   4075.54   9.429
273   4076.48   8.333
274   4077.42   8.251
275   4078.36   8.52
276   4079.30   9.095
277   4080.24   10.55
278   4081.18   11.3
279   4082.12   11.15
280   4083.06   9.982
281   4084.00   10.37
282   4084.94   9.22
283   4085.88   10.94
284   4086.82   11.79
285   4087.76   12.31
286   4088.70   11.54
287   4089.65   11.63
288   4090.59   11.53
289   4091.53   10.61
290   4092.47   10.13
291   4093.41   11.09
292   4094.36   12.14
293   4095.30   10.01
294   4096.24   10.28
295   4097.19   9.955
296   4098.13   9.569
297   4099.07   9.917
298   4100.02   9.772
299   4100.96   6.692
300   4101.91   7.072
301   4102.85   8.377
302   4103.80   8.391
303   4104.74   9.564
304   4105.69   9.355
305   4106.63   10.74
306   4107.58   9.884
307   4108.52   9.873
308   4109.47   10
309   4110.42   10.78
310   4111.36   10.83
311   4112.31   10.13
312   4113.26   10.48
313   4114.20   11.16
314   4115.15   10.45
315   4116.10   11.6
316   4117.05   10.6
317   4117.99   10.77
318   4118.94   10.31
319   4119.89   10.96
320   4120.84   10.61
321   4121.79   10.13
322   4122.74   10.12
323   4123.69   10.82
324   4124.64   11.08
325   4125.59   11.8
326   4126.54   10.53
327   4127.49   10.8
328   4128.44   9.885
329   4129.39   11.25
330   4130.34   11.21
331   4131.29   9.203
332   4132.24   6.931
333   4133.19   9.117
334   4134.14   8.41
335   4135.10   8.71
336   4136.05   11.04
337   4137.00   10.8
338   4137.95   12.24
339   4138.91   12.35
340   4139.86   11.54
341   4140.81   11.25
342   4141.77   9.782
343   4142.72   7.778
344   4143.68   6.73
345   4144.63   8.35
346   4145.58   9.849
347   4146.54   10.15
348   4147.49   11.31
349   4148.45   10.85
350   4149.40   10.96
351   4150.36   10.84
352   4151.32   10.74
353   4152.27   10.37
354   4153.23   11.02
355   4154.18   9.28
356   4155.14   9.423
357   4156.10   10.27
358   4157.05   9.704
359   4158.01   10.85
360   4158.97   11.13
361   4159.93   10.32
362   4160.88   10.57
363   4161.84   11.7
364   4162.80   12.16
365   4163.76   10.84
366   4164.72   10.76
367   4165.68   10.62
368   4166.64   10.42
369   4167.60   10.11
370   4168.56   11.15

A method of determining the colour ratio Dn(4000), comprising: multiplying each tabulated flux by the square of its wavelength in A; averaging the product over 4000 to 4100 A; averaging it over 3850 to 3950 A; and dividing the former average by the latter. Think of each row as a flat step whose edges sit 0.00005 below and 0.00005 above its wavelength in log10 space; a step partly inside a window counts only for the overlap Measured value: 1.9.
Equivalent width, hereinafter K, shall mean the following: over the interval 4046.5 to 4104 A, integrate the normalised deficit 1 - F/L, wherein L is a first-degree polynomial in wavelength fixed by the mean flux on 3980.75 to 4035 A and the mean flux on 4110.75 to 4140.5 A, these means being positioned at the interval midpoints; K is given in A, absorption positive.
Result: 1.5 A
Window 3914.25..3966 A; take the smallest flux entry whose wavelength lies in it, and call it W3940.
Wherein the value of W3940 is 0.799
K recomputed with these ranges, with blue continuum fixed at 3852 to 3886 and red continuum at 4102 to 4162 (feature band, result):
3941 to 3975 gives 9.7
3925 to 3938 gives 7.9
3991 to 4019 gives -4.5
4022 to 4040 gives -1.7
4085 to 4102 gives -1.5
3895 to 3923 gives -0.8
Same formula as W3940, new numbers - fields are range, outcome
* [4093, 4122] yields 6.692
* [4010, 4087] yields 4.5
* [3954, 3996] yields 0.8852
